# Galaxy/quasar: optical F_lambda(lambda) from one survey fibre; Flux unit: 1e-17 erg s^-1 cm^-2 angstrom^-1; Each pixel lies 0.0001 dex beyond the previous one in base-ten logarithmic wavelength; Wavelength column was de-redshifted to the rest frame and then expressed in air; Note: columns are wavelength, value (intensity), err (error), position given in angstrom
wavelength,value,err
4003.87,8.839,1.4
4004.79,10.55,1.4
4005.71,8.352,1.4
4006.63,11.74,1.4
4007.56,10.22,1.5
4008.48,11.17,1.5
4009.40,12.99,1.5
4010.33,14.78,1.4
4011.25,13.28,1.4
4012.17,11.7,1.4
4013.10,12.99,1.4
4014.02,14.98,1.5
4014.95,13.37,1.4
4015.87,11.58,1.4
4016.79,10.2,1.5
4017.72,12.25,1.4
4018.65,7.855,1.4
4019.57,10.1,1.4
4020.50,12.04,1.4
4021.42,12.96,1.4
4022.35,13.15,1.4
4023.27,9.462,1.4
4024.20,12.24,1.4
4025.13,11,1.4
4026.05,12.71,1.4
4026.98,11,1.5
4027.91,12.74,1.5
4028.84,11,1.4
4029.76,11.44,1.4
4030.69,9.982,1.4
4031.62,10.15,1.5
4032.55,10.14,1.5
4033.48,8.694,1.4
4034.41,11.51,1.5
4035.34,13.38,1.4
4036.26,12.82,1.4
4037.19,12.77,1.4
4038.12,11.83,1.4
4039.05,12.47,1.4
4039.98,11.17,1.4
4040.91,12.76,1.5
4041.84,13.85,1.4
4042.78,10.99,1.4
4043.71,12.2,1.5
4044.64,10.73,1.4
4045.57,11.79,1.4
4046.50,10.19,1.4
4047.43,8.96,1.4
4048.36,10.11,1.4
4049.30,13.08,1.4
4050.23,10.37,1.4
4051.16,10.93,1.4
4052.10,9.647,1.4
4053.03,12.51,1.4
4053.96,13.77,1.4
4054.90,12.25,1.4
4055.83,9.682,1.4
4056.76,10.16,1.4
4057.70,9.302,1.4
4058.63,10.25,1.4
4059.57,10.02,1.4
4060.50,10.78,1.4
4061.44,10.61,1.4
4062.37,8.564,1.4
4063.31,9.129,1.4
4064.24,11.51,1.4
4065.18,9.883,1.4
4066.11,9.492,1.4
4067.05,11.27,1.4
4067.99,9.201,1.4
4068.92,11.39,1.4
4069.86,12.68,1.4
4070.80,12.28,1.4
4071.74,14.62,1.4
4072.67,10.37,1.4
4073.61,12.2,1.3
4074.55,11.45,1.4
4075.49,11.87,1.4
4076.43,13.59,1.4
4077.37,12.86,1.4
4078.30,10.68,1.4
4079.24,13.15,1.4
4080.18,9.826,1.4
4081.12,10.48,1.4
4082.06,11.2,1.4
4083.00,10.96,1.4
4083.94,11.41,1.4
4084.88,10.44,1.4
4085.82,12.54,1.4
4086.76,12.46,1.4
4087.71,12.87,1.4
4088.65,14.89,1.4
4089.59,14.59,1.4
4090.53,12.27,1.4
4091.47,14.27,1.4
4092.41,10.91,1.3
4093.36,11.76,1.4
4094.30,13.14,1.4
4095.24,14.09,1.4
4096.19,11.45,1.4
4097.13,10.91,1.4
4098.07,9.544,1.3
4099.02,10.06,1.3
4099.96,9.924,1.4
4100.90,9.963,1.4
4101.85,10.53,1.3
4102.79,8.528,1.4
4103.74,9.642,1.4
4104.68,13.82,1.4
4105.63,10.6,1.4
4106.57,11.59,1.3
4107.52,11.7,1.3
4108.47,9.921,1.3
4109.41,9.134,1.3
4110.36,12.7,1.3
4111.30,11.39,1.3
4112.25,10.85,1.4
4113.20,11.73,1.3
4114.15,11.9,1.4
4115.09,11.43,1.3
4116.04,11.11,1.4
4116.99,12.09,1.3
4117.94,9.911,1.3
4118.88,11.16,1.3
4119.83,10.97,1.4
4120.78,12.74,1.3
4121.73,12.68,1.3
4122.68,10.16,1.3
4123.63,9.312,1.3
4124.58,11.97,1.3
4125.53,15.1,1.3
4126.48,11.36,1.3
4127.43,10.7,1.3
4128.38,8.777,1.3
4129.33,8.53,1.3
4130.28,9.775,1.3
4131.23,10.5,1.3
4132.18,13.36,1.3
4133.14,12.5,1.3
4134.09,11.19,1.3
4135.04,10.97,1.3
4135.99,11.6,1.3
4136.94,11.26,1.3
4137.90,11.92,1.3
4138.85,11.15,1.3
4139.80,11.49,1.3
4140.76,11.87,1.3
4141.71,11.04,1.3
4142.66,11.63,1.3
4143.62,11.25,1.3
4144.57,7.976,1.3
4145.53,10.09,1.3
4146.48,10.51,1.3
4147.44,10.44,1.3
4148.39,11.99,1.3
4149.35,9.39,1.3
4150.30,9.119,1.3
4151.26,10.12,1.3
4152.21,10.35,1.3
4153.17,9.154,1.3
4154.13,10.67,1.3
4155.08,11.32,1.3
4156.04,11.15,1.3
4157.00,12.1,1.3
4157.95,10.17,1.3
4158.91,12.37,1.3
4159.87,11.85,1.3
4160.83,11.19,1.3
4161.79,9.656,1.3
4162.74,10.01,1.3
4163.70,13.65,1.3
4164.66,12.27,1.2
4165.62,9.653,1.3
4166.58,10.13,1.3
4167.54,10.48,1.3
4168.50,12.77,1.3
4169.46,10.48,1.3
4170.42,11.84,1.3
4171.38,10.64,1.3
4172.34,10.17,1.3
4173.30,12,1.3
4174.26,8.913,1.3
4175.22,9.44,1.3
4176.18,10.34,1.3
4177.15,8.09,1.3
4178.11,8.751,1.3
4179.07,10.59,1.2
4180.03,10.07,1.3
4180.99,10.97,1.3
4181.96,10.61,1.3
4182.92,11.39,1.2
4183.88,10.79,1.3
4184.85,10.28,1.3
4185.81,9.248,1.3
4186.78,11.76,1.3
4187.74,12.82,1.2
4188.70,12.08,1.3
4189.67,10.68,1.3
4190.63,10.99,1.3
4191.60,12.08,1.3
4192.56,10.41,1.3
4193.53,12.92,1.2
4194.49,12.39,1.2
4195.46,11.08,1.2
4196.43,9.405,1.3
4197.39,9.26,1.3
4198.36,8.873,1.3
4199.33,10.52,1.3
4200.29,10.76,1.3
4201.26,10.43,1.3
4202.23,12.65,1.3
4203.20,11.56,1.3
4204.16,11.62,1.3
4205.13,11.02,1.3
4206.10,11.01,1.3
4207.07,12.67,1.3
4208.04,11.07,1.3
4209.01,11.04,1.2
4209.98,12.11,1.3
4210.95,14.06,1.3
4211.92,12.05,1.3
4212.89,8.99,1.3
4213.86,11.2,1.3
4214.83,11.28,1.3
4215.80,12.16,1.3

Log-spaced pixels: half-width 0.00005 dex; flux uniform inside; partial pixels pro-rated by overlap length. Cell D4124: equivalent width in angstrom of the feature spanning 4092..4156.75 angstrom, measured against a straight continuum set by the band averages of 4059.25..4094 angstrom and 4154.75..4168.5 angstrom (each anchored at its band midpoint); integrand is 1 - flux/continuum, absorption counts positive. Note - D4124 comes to 2.1 angstrom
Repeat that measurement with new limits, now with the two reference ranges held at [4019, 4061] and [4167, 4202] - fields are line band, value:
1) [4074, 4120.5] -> -1.9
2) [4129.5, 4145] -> -0.4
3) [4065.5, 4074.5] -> -0.2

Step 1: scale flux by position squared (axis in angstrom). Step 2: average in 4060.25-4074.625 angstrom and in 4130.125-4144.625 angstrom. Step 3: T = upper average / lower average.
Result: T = 1.07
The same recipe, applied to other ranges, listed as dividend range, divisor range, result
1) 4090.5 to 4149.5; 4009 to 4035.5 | 1.00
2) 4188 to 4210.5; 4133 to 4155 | 1.07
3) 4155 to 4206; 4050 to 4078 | 1.04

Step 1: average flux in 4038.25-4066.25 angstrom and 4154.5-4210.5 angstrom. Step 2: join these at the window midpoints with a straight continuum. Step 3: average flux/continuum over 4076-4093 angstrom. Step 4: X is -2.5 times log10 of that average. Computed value -0.12 mag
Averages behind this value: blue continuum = 10.9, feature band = 12.2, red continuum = 10.9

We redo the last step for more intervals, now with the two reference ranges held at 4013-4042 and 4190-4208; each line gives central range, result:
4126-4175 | 0.040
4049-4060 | 0.059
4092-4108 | 0.035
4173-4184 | 0.106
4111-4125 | 0.007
